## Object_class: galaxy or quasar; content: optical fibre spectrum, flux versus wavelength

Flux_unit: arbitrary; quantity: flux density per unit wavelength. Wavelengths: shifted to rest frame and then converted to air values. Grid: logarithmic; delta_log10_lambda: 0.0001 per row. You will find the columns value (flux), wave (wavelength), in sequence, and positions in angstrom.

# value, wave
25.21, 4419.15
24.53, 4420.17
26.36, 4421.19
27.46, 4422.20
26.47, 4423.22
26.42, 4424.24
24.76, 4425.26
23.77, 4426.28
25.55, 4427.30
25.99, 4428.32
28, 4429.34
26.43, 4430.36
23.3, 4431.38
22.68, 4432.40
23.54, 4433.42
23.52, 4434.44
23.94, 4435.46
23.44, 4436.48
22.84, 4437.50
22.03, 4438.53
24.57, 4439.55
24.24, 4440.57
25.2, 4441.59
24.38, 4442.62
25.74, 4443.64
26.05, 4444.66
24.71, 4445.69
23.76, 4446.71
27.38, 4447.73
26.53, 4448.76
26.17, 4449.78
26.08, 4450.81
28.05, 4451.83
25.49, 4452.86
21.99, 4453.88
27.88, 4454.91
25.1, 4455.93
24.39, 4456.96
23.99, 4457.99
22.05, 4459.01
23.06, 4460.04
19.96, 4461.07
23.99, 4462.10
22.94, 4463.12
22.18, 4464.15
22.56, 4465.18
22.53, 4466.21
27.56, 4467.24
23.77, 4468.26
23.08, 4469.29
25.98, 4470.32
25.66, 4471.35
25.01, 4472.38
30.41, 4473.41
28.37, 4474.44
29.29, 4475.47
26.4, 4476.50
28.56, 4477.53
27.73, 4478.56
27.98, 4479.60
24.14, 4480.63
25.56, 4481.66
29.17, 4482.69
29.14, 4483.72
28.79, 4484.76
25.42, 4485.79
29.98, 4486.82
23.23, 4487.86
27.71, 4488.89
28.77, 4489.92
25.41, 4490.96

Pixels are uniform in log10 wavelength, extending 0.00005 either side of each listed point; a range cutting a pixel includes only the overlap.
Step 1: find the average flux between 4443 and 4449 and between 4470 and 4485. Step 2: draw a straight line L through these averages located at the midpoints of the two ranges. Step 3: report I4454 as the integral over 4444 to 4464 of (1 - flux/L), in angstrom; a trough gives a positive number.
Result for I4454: 1.1 angstrom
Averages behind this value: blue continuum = 25.6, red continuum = 27.5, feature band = 24.7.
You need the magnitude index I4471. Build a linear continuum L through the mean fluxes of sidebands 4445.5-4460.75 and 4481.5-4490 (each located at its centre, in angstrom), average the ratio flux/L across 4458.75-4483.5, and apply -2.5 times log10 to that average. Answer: 0.04 mag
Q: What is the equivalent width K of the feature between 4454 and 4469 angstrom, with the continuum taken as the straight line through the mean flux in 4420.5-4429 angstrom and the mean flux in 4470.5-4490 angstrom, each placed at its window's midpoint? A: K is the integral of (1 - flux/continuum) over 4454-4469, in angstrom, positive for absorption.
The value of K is 1.8 angstrom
